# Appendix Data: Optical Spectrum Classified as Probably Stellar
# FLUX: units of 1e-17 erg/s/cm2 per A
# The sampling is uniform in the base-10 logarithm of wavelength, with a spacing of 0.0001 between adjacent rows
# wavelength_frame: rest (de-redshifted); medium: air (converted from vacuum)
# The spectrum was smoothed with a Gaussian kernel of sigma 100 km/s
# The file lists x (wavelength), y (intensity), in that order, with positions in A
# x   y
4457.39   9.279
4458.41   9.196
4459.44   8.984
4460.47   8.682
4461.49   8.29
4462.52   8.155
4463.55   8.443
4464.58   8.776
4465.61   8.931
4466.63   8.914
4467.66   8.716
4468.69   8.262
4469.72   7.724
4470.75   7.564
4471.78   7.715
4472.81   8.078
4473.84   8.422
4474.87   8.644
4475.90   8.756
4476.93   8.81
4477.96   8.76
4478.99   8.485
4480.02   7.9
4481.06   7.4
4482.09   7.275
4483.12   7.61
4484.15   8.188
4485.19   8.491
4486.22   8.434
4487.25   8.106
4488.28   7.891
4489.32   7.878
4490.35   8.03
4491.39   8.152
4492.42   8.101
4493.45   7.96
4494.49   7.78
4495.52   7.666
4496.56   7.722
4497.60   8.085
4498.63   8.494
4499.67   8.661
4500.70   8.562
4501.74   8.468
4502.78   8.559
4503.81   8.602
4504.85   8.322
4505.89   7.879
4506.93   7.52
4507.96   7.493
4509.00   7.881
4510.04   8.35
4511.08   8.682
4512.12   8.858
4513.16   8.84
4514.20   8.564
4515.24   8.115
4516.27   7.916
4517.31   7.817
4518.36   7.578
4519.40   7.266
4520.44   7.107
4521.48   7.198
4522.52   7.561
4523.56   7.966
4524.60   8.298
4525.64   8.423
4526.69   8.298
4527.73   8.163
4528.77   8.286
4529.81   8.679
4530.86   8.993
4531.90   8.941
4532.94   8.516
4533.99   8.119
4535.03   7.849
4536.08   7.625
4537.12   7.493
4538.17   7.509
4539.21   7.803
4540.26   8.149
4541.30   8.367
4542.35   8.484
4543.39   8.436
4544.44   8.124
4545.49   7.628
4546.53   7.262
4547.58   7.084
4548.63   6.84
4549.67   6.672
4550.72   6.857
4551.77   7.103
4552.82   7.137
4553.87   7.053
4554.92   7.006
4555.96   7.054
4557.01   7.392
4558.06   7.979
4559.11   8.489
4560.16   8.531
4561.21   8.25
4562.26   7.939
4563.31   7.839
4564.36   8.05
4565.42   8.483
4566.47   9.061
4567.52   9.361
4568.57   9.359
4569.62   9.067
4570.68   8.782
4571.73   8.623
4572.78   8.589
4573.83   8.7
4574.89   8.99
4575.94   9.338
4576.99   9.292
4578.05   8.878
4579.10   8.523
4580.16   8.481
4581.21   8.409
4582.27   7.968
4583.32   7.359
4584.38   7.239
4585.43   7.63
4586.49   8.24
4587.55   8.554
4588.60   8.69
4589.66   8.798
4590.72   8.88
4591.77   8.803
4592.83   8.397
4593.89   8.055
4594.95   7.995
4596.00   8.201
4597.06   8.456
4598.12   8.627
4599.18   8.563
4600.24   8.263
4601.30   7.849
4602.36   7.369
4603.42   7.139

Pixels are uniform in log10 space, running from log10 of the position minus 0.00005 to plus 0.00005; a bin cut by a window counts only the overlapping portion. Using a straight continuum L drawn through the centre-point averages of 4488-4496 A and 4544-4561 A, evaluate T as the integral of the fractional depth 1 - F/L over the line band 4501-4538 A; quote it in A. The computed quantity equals -2.0 A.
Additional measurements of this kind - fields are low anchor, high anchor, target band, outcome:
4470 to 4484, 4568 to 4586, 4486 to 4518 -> 0.2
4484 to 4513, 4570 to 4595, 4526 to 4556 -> 1.9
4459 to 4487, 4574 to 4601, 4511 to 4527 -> 0.7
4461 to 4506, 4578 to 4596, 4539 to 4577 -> 0.9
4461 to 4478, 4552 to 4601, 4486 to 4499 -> 0.6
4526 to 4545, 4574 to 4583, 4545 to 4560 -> 2.0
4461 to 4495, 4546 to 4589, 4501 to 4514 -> -0.2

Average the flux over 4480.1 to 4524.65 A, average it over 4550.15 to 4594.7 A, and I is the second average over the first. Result 1.0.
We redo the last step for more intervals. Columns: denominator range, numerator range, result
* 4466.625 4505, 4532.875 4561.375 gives 0.94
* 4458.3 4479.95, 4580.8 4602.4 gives 0.97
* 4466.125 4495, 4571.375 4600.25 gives 1.04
